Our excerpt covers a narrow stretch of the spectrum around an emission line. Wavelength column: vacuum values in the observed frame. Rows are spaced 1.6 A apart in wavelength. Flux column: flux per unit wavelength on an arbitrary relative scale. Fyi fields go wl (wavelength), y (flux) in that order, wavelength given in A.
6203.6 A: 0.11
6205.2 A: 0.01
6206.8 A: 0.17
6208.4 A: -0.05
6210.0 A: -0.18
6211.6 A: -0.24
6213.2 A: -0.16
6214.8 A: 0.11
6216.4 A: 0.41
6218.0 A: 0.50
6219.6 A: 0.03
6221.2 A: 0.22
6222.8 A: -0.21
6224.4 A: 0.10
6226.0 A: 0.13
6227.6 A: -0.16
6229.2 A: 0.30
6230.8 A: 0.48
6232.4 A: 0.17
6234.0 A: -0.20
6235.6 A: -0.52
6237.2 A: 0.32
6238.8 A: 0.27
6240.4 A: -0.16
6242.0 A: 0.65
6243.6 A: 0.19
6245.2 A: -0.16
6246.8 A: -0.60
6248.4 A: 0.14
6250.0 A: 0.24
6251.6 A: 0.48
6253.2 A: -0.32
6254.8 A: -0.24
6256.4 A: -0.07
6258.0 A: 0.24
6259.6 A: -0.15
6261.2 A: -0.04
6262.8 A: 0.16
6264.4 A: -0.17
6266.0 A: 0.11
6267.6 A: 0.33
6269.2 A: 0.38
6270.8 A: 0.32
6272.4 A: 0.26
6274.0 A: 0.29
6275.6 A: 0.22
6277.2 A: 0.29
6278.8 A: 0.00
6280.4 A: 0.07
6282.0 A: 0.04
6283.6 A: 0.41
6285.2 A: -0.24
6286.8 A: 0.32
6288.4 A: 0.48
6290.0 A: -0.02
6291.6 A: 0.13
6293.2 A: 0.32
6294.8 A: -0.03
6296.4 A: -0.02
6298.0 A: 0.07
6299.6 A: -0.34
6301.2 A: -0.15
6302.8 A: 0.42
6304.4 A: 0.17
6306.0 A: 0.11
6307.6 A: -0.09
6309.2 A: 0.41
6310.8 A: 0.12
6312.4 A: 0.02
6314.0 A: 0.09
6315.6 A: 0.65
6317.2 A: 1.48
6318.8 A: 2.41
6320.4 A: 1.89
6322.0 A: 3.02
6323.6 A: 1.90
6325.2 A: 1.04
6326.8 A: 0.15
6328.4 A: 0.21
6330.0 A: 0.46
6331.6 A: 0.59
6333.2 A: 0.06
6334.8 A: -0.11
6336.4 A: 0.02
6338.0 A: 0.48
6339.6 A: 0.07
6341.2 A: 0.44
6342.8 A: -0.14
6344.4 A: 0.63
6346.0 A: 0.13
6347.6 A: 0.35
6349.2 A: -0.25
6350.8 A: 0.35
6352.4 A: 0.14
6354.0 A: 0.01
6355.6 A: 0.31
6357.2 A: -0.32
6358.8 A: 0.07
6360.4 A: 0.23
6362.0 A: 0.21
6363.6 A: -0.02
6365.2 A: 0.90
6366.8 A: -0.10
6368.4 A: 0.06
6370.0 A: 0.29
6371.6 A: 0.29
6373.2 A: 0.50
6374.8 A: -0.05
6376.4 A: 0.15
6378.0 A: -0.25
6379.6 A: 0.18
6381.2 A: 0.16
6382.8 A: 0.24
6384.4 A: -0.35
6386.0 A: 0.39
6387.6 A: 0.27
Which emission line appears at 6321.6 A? [O II] 3727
